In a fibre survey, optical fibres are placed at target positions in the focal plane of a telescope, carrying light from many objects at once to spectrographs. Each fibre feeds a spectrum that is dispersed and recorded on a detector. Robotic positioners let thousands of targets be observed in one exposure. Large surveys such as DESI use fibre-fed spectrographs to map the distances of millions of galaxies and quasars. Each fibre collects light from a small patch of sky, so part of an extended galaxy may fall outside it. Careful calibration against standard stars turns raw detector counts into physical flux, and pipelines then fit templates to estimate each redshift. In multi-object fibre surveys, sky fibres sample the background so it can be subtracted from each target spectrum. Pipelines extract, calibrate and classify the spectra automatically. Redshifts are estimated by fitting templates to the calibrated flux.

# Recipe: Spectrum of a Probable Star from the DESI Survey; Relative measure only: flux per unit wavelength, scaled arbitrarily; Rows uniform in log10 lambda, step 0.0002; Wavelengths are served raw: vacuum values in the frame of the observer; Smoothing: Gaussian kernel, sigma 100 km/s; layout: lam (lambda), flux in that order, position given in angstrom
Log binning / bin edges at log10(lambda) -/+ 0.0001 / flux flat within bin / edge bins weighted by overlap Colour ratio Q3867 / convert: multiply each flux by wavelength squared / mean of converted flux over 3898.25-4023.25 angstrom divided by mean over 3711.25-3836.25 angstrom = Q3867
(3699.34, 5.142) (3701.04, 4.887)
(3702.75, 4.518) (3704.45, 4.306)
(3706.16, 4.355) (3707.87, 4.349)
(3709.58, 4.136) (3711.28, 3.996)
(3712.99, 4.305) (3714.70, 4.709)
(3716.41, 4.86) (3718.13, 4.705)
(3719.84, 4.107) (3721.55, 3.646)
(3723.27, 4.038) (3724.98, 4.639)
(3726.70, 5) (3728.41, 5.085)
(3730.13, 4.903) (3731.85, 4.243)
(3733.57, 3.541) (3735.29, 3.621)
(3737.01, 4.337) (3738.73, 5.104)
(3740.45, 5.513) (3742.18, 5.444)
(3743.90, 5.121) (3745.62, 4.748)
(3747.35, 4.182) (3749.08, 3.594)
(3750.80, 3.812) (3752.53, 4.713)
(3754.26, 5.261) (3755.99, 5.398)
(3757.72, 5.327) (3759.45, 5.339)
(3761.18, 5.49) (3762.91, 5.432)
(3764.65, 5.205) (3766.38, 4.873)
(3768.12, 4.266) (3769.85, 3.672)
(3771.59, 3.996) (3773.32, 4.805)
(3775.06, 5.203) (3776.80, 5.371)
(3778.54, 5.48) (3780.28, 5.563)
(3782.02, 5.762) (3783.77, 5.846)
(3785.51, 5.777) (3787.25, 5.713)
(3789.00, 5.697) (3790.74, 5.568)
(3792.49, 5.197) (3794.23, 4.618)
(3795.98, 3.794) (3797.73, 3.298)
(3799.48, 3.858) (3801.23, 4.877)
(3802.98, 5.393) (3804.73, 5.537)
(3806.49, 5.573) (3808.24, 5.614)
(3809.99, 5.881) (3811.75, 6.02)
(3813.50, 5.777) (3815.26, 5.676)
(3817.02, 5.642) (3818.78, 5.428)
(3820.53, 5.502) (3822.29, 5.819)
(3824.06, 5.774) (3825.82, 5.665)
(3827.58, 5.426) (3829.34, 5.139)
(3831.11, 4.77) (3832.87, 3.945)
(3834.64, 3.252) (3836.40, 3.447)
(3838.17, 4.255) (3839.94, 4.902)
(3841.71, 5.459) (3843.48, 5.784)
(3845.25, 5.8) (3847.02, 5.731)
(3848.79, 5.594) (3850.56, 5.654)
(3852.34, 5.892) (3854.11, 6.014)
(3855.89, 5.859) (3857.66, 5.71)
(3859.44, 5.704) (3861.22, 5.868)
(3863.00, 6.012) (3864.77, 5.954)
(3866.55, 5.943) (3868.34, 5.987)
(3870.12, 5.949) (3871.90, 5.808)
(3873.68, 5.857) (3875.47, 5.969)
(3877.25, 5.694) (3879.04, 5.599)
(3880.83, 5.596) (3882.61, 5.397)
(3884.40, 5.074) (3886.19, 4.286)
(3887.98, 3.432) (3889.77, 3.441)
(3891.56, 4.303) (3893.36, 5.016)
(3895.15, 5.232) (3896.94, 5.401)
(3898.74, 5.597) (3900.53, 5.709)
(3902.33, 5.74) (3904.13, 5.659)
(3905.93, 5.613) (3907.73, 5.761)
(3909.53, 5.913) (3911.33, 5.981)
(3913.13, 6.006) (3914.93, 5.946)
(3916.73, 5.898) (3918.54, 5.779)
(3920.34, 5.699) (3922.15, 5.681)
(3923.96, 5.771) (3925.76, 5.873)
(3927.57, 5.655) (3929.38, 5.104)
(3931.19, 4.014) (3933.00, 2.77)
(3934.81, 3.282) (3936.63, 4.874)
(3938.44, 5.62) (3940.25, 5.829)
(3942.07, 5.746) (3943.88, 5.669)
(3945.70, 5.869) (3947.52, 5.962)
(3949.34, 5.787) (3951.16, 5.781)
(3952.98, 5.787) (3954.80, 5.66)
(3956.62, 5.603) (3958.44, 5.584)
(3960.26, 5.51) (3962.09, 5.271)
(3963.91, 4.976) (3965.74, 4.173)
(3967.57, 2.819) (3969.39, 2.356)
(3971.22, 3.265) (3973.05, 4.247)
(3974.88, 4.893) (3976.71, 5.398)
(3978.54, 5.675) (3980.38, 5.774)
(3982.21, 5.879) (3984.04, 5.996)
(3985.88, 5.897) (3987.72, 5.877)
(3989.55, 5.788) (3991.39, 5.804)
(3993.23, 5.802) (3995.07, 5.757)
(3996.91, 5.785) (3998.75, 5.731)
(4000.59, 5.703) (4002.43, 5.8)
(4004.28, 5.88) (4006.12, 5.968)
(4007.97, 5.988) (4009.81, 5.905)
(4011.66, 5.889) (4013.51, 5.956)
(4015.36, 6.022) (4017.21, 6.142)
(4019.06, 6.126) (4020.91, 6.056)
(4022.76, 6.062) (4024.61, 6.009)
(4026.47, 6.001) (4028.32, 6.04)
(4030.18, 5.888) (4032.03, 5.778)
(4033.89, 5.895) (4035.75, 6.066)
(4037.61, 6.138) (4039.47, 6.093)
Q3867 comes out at 1.22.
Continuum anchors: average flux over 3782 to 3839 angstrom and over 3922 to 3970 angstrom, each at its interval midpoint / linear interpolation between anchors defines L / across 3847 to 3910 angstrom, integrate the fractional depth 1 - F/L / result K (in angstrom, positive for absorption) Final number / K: -4.8 angstrom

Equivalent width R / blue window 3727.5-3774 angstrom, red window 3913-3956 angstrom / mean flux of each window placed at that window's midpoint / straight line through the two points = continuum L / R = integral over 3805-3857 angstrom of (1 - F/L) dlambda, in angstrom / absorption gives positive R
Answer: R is -3.6 angstrom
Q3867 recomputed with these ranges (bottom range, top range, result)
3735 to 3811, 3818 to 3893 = 1.11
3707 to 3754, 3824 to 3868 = 1.27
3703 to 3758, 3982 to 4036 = 1.51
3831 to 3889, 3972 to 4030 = 1.17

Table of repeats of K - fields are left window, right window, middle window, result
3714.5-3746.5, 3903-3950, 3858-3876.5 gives -2.51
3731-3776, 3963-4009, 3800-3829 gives -4.32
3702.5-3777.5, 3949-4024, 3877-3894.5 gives 1.26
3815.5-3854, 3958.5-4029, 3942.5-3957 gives -0.98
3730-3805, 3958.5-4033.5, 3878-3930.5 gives -1.30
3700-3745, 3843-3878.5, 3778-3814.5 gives -0.39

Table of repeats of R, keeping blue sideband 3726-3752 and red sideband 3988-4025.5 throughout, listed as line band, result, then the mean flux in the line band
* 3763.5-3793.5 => -2.67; 5.18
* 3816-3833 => -1.34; 5.37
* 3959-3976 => 4.46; 4.21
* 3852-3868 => -2.24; 5.89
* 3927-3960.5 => 1.99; 5.26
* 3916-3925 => -0.48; 5.76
